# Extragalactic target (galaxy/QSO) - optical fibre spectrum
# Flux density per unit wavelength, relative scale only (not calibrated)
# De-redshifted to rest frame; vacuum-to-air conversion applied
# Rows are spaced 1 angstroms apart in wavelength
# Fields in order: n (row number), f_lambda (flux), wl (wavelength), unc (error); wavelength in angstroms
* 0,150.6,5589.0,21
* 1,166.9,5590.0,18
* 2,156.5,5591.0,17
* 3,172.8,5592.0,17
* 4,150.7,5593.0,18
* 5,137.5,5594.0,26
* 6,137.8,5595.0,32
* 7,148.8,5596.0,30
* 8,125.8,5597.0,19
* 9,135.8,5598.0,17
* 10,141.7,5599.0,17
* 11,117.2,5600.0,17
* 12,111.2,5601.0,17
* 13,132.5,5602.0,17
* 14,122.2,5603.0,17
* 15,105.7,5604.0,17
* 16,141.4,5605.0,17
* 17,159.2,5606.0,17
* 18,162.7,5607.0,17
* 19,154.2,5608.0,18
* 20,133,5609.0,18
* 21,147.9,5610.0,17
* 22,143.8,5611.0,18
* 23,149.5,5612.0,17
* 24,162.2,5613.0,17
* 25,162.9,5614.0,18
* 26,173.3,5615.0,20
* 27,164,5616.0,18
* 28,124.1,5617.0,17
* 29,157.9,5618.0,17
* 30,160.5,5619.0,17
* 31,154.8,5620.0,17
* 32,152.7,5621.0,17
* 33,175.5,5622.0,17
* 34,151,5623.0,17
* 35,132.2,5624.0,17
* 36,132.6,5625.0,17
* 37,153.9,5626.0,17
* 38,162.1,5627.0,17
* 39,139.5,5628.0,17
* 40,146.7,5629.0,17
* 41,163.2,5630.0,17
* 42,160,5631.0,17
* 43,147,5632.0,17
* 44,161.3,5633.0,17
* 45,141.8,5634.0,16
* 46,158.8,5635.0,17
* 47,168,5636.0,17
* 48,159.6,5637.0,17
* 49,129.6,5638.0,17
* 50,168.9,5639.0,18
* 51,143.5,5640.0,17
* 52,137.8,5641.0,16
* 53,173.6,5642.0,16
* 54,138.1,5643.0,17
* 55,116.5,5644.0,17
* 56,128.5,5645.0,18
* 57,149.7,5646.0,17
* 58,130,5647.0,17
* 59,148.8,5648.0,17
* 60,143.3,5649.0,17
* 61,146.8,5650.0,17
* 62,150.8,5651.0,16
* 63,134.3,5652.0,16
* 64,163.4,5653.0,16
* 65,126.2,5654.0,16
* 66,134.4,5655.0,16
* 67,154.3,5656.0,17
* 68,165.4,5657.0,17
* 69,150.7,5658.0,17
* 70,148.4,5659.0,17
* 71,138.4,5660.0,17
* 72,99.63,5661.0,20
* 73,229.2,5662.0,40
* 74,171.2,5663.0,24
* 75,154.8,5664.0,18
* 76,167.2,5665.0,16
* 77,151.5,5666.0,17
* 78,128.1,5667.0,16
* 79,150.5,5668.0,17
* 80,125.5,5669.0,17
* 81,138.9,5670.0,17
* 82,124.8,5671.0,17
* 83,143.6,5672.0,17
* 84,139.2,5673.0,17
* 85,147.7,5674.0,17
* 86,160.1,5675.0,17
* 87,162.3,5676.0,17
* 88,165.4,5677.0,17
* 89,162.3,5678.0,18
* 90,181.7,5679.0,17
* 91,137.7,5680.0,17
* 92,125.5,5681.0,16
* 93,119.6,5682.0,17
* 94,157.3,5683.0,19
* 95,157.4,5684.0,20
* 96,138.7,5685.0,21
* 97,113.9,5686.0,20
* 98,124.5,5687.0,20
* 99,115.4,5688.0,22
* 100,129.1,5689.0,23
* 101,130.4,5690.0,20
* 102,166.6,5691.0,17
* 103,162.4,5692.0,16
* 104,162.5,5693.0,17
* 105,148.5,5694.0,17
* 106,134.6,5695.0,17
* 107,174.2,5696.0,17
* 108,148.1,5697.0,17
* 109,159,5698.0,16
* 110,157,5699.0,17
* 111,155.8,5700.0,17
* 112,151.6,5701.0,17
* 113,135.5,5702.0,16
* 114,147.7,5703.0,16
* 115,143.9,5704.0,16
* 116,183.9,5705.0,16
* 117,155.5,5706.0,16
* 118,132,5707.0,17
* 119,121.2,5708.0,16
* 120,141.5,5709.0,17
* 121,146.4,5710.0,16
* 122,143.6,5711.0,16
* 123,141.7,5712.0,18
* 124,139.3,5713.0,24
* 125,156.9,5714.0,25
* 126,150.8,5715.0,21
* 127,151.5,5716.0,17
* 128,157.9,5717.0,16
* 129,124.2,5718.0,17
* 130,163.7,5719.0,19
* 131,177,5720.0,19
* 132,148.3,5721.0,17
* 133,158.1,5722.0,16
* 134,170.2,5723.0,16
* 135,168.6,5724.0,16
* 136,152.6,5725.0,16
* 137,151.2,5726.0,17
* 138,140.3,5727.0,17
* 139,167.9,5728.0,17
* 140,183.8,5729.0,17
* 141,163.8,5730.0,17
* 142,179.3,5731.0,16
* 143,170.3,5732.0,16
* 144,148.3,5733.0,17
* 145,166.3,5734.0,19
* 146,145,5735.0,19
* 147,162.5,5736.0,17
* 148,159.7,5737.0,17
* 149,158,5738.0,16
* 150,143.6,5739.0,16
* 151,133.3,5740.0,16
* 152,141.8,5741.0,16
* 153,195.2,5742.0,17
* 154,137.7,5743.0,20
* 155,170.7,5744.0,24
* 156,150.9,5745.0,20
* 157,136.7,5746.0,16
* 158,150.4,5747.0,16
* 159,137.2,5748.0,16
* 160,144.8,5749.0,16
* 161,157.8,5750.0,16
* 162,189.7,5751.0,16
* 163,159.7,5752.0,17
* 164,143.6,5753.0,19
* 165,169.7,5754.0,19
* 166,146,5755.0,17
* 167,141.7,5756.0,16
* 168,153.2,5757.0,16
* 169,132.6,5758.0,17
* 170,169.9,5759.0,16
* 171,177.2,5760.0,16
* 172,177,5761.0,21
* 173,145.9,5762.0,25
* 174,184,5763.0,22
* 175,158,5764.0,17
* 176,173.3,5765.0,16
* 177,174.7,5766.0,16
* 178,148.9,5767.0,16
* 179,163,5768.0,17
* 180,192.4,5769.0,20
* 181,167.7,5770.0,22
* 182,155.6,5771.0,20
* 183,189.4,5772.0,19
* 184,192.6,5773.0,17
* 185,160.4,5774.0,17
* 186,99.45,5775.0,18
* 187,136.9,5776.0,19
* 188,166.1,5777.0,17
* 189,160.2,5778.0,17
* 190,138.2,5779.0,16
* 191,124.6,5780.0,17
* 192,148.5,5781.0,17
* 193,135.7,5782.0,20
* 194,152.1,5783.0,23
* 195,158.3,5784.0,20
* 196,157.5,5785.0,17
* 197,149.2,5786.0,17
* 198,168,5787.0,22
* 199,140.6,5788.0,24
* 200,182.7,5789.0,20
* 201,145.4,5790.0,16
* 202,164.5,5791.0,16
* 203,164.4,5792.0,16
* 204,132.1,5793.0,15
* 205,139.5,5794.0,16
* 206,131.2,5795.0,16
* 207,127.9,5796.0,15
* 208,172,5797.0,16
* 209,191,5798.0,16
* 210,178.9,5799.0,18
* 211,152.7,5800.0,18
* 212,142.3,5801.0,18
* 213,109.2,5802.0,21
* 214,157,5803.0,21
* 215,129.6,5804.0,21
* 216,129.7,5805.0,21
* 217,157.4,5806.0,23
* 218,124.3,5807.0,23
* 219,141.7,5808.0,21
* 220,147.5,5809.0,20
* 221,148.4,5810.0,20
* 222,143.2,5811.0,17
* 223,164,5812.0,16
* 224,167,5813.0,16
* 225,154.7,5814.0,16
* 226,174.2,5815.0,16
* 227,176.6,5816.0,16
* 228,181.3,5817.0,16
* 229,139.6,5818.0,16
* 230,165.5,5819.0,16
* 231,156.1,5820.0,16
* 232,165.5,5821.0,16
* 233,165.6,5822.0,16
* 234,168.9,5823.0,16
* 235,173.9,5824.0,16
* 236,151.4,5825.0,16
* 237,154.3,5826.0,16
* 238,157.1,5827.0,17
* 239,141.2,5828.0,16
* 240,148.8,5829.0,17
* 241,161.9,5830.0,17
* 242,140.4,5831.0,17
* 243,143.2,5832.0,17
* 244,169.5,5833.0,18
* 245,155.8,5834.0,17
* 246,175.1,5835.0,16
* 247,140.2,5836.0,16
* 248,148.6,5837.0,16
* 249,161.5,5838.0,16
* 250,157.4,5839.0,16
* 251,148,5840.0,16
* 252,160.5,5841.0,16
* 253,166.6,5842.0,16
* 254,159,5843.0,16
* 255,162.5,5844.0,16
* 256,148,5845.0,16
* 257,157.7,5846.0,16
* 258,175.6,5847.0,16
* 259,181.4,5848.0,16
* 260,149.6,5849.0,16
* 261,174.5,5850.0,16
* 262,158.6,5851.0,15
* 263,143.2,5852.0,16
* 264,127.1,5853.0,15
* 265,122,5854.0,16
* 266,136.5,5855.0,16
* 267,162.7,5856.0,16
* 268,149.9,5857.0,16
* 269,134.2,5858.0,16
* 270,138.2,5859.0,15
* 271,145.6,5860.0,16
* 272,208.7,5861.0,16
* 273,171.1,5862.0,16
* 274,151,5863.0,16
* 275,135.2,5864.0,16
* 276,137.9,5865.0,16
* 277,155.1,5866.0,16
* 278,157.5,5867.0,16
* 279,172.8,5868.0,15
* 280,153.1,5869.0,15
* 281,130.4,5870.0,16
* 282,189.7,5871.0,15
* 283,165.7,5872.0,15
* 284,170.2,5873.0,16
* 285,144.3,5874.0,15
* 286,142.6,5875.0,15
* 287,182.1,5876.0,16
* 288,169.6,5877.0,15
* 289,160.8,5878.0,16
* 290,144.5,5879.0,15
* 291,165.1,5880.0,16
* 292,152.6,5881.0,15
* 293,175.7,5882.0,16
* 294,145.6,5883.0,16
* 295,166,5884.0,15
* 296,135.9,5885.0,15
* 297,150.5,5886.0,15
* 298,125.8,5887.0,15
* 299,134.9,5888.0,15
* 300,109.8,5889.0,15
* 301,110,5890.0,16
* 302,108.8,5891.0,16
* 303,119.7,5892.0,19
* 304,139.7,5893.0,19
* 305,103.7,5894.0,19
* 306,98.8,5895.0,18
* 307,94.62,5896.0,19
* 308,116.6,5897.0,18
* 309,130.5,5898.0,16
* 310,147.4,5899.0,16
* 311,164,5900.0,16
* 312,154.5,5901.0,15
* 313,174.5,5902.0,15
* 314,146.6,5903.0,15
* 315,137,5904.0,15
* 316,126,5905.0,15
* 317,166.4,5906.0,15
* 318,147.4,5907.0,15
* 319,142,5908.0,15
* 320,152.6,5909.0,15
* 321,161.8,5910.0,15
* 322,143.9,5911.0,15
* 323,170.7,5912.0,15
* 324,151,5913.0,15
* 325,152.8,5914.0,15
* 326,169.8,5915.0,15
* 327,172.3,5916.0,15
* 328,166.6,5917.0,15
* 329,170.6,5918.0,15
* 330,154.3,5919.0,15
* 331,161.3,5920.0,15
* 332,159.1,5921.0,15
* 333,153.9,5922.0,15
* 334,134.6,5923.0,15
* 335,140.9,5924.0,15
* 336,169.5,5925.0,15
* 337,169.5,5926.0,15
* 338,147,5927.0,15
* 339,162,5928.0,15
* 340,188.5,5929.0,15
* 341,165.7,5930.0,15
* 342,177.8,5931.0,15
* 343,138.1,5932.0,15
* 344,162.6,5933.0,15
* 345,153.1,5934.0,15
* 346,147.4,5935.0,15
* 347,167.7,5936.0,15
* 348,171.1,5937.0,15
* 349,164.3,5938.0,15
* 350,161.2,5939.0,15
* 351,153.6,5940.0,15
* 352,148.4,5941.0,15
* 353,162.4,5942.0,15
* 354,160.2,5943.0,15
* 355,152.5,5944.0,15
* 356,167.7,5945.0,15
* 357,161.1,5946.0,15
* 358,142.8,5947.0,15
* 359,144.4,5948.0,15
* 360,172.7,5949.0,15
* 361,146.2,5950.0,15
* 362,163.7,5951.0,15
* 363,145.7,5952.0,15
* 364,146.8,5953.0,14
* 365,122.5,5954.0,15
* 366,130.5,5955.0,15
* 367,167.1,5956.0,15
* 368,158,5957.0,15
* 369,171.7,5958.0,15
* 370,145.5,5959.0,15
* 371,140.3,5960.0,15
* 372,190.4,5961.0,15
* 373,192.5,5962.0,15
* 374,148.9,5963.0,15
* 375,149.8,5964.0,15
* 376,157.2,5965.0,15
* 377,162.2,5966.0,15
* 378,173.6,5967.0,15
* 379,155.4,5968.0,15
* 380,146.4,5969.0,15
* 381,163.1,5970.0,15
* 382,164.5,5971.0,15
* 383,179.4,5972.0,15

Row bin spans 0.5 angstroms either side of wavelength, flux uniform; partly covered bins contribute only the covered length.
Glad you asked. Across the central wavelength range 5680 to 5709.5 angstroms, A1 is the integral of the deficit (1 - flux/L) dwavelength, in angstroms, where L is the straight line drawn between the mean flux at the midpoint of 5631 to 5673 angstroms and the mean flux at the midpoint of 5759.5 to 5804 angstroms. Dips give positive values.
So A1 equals 1.2 angstroms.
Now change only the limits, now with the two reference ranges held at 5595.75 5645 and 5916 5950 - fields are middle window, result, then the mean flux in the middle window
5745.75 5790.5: -1.24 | 157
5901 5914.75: 0.52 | 152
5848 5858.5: 0.57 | 148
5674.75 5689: 0.54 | 144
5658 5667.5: -0.35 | 154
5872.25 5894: 1.73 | 145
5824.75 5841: 0.17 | 154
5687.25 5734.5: -0.67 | 153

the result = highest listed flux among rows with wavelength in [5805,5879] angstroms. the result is 208.7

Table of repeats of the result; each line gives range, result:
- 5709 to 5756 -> 195.2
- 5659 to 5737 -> 229.2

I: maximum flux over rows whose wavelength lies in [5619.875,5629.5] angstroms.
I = 175.5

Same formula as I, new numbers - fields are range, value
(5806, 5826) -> 181.3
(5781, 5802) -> 191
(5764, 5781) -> 192.6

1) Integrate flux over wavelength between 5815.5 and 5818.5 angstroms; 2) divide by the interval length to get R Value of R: 166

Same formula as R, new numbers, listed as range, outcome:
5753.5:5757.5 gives 153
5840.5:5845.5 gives 159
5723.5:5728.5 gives 156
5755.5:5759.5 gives 149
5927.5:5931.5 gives 174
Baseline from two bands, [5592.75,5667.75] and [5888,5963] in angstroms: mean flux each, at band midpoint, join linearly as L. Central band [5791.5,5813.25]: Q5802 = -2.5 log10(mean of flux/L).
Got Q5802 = 0.014 mag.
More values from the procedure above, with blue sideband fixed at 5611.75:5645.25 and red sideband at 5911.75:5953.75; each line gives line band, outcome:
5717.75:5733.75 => -0.05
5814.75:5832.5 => -0.02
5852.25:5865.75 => 0.07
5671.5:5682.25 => 0.02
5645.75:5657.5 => 0.05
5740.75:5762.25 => -0.01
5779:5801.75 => 0.02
